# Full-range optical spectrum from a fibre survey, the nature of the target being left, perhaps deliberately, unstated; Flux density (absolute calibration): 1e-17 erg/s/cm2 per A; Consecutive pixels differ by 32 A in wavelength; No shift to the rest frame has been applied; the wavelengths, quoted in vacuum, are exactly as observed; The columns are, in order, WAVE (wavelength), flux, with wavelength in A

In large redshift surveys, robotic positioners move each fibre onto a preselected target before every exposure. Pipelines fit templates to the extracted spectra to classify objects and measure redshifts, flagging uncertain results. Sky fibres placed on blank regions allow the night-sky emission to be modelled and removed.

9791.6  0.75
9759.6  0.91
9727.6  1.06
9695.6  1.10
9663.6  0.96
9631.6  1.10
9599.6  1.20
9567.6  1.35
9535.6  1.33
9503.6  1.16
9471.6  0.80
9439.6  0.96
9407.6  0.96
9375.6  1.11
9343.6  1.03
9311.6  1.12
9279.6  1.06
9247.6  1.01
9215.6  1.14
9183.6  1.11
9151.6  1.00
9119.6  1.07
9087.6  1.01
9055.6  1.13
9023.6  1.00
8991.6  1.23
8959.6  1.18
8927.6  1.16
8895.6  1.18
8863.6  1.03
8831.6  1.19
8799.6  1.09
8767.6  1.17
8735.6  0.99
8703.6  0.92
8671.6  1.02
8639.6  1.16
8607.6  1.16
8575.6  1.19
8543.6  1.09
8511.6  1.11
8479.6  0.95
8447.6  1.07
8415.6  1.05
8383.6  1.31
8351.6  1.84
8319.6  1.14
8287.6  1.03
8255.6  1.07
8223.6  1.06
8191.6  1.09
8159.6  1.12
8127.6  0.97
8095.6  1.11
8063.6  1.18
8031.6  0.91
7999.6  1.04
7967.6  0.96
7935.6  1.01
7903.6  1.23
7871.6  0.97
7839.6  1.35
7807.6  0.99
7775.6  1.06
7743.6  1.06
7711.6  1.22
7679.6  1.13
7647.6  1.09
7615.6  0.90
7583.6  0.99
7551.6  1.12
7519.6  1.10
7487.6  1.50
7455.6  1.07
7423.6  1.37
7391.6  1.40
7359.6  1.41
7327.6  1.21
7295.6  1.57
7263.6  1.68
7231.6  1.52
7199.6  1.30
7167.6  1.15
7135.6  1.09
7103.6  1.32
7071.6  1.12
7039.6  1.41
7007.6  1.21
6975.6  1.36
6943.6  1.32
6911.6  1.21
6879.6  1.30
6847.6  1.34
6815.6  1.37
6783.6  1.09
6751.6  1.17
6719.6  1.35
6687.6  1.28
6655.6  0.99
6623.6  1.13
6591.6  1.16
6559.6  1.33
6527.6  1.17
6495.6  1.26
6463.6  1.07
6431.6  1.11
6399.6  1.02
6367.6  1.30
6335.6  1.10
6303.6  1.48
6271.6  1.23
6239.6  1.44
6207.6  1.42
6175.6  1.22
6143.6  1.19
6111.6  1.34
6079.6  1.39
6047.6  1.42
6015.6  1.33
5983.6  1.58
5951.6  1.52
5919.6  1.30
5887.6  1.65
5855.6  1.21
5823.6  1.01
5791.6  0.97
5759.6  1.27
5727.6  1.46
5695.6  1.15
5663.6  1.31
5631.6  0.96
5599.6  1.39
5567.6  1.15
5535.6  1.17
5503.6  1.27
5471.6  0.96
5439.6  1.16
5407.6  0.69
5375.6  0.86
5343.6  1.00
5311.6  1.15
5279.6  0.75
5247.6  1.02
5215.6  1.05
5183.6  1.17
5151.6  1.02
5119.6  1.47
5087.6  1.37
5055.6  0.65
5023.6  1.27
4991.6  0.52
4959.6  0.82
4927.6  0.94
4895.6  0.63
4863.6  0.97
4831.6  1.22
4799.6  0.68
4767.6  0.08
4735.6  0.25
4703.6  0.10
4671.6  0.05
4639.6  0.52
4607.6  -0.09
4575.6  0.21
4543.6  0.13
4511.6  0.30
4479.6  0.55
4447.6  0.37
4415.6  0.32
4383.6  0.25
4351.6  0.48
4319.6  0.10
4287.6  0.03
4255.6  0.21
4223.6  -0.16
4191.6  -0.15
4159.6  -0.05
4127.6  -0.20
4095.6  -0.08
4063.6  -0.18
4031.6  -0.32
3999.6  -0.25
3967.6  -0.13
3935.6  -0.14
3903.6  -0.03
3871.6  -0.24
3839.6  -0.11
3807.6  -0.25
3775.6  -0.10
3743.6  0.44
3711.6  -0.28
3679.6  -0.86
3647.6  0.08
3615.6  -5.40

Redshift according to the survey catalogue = 0.27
